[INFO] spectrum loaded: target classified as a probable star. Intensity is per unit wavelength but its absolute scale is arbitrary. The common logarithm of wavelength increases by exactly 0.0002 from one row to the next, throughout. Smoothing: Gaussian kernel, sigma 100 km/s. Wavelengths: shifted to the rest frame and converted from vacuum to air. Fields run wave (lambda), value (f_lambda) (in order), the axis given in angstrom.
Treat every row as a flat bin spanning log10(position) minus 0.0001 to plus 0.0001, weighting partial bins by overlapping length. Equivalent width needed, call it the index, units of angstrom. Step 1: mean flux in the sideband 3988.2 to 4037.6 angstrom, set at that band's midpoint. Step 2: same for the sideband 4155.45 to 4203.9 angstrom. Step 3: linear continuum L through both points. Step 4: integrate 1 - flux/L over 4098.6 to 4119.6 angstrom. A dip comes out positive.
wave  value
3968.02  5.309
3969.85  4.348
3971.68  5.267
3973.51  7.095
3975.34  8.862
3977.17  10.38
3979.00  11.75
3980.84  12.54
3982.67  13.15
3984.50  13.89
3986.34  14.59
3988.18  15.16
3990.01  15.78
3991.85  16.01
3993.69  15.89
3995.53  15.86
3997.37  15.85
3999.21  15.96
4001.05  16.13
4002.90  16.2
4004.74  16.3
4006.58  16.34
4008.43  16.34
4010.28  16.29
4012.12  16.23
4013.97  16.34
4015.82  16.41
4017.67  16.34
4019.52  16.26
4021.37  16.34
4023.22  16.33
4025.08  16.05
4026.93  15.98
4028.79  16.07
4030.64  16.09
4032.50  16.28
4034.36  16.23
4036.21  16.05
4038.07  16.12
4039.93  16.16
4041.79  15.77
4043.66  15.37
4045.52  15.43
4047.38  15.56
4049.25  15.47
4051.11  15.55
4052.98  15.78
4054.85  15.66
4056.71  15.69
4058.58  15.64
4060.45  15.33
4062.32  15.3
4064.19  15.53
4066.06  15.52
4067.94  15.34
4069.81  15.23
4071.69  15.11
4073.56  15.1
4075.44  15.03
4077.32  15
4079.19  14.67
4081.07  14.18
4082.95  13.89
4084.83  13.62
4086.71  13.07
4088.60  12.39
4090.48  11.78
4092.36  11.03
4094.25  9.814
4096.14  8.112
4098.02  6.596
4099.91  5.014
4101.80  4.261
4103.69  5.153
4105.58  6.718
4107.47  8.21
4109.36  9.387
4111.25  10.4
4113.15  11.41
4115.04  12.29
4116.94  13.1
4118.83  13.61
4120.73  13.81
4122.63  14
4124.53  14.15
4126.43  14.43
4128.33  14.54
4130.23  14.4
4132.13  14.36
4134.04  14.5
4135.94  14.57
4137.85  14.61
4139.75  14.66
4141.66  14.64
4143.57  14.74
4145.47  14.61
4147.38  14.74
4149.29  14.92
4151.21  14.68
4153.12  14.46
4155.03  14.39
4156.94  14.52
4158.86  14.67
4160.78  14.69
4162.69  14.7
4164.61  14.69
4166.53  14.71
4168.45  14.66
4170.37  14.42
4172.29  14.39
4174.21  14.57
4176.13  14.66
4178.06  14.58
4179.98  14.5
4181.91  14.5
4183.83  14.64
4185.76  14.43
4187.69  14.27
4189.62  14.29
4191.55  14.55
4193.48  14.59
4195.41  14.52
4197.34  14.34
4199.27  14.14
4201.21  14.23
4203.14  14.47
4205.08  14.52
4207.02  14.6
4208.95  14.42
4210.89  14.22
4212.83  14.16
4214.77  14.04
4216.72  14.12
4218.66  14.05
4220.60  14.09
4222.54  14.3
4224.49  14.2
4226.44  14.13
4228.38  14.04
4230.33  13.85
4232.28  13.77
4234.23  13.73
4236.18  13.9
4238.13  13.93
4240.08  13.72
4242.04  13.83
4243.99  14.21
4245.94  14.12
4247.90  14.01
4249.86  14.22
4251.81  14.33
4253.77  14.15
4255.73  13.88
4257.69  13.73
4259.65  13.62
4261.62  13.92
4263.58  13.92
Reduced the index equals 8.58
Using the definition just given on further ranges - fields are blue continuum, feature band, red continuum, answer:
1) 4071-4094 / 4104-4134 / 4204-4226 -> 3.4 angstrom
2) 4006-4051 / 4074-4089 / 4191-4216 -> 1.4 angstrom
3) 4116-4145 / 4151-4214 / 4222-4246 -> -1.6 angstrom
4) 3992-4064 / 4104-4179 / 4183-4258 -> 6.2 angstrom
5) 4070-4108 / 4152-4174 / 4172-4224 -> -2.1 angstrom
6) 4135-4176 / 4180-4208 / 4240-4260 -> -0.1 angstrom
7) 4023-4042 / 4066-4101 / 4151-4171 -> 6.7 angstrom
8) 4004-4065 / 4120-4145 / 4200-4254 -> 1.0 angstrom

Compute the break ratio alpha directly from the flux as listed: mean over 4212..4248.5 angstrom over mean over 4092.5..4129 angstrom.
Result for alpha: 1.4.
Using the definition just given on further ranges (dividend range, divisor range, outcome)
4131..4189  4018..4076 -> 0.93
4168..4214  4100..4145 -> 1.19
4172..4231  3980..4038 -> 0.91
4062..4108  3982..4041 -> 0.74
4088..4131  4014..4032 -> 0.65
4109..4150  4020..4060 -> 0.87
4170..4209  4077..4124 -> 1.33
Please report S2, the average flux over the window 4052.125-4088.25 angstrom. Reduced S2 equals 14.9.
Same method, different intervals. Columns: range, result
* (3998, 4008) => 16.2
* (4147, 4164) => 14.6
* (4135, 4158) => 14.6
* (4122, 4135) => 14.4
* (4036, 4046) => 15.8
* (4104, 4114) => 8.95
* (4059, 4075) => 15.3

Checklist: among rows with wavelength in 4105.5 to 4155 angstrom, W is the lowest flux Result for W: 6.718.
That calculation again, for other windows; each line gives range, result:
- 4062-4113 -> 4.261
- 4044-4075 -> 15.1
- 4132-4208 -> 14.14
